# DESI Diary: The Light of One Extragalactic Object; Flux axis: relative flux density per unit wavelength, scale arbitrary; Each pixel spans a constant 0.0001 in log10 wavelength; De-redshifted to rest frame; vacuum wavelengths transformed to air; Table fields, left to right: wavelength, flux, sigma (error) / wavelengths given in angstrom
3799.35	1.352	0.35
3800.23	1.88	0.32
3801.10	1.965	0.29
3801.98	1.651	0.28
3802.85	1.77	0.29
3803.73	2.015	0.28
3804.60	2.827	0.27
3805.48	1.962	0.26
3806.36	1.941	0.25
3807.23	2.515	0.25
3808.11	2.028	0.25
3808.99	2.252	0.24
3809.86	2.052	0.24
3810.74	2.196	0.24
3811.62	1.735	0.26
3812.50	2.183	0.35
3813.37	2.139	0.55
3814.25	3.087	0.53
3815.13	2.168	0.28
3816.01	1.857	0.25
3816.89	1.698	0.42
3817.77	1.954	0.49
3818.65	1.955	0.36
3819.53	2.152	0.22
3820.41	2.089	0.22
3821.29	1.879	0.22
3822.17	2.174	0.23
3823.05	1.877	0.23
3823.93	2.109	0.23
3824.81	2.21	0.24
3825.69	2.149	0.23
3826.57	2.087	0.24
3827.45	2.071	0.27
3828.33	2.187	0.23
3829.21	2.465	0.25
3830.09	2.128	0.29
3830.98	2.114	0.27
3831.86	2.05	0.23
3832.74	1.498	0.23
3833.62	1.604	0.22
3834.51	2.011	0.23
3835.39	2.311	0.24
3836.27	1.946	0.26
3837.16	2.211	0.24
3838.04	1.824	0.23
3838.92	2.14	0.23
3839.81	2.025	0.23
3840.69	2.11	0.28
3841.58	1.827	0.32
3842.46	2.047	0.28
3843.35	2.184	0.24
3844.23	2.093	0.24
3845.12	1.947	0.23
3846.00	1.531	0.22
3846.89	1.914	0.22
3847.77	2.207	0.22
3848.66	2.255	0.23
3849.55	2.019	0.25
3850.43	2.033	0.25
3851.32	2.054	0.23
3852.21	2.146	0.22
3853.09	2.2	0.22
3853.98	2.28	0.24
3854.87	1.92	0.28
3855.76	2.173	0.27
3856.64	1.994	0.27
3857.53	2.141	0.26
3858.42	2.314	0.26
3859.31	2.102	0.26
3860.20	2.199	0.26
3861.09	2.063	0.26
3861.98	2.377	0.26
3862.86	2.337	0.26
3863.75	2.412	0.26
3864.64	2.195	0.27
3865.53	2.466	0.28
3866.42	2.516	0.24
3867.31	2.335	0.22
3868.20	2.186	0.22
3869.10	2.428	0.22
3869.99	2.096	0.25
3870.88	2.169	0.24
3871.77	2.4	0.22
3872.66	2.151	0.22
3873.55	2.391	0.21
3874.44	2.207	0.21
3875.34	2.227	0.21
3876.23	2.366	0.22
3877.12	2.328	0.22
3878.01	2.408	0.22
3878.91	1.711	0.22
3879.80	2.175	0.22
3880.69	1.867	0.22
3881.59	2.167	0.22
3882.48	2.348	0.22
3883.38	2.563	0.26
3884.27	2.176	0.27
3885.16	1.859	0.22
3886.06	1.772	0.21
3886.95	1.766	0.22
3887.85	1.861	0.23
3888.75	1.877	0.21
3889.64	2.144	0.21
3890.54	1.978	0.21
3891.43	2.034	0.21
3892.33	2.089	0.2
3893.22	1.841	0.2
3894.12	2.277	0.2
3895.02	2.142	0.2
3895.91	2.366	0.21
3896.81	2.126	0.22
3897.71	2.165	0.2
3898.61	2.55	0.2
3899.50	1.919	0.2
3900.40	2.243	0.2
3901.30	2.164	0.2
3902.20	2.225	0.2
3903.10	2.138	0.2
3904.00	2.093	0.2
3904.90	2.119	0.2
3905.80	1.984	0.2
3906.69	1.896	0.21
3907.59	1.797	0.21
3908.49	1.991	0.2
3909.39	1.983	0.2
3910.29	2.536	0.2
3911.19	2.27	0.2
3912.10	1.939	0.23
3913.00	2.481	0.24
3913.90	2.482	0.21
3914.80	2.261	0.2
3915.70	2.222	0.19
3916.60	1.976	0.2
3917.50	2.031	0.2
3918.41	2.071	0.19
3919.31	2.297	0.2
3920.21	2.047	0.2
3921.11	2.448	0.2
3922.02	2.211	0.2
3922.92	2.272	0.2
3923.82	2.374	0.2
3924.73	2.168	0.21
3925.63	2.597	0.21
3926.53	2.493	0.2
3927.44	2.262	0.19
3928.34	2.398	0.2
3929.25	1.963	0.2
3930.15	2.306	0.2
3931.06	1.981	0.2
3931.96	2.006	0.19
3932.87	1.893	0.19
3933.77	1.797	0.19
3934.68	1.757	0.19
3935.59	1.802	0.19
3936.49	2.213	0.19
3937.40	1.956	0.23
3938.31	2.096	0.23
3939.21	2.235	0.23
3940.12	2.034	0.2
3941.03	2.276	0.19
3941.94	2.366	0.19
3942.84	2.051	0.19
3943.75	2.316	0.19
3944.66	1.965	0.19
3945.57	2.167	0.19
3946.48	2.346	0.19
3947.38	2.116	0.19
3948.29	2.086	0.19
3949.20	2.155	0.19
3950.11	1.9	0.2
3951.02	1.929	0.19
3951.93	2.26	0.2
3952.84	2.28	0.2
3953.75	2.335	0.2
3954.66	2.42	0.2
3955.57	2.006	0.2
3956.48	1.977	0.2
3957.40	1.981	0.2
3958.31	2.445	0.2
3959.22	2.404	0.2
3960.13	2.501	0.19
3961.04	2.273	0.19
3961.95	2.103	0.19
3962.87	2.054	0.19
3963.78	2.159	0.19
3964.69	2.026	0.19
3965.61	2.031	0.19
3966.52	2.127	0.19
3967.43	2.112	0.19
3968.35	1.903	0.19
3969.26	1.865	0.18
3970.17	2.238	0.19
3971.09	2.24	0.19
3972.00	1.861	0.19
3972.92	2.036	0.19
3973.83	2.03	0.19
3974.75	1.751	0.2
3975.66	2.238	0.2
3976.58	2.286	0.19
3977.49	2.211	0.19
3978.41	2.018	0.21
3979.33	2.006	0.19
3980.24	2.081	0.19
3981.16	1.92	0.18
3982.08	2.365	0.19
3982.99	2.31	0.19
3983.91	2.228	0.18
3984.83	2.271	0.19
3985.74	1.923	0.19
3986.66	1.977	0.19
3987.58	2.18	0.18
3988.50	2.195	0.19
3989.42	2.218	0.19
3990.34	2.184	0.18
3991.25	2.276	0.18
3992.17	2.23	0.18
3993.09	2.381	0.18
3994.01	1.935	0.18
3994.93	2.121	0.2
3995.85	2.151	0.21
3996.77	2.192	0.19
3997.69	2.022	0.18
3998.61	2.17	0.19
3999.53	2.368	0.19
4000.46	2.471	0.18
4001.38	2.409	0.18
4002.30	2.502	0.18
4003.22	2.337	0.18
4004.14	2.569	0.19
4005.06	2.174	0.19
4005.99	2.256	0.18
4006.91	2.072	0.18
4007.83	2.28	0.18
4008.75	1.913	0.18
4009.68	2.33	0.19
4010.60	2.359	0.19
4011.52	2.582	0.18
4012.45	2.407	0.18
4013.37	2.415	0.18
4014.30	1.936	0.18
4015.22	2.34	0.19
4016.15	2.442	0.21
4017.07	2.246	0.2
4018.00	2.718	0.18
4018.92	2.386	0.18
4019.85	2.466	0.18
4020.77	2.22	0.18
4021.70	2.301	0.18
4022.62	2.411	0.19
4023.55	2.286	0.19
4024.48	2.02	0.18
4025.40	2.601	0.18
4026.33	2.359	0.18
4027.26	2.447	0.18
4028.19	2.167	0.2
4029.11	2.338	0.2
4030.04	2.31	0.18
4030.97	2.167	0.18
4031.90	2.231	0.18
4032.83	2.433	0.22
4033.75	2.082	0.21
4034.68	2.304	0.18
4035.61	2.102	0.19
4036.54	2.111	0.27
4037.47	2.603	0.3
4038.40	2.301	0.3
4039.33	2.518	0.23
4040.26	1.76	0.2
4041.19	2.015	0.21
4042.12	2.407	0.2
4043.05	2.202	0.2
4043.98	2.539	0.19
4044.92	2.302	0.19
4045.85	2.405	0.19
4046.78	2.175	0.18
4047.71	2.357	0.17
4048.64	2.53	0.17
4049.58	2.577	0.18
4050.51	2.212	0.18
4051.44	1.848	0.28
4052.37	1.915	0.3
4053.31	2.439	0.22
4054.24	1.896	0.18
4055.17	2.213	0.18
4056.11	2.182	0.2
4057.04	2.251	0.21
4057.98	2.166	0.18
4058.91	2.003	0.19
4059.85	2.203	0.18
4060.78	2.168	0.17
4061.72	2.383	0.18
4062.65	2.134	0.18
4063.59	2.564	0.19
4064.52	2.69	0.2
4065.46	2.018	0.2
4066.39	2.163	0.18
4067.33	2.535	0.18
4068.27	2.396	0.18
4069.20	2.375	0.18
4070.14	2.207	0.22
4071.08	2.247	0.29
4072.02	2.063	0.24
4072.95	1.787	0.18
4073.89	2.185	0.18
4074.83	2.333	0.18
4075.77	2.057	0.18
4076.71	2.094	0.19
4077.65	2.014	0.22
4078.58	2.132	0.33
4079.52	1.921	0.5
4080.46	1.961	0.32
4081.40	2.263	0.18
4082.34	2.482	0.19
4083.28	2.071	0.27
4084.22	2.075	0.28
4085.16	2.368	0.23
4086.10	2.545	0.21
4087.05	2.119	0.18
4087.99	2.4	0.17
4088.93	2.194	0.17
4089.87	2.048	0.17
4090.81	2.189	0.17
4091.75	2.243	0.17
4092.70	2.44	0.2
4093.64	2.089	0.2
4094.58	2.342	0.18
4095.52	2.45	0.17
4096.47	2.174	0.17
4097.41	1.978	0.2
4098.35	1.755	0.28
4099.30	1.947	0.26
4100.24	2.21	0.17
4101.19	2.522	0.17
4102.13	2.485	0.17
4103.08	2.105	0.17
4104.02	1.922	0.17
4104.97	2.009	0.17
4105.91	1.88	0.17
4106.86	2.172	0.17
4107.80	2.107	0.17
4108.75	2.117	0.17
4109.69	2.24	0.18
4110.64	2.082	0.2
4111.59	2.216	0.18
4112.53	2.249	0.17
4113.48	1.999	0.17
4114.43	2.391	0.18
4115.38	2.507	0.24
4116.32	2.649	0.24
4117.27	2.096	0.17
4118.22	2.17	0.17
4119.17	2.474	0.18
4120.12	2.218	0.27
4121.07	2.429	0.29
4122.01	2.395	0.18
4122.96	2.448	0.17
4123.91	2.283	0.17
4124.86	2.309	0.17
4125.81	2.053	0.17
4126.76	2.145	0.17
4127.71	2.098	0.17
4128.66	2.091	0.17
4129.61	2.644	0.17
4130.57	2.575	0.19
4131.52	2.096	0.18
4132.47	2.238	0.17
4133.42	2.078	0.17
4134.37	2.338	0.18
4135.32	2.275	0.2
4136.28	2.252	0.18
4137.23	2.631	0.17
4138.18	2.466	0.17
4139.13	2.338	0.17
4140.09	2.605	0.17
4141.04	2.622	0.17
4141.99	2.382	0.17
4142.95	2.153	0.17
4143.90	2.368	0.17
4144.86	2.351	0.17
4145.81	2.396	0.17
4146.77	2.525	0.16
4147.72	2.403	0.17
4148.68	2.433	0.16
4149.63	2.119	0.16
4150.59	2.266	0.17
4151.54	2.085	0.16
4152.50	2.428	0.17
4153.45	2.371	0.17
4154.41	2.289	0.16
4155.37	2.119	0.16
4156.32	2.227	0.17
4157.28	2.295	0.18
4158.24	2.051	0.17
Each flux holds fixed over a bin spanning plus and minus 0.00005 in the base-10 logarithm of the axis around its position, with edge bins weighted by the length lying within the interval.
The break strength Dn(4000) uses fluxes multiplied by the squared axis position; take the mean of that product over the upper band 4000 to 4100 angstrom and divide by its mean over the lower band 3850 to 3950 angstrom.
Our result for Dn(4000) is 1.13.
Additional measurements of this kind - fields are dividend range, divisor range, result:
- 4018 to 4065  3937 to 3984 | 1.11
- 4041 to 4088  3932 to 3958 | 1.13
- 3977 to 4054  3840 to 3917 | 1.13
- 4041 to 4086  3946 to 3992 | 1.09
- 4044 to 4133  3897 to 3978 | 1.12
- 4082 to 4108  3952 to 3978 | 1.09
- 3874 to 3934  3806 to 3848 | 1.08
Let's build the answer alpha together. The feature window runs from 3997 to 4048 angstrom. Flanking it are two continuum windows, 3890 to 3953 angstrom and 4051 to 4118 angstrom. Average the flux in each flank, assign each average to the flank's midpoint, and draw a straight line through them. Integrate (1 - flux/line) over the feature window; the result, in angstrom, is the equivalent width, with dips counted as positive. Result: -2.99 angstrom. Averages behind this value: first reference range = 2.15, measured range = 2.3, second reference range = 2.19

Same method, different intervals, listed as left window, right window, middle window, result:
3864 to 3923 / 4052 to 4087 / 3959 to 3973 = 0.4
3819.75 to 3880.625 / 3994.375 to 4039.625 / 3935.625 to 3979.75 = 2.2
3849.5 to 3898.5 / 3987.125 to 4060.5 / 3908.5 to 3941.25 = 0.5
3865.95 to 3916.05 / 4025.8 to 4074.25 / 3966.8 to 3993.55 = 1.1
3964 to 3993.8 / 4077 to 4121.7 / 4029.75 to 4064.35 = -1.3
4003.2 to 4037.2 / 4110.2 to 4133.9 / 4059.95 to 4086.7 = 0.8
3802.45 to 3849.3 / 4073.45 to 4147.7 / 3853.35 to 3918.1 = -1.7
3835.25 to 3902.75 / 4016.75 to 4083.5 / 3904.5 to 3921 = 0.2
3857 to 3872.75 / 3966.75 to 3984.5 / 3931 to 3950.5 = 0.7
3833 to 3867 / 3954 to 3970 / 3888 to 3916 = -0.2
